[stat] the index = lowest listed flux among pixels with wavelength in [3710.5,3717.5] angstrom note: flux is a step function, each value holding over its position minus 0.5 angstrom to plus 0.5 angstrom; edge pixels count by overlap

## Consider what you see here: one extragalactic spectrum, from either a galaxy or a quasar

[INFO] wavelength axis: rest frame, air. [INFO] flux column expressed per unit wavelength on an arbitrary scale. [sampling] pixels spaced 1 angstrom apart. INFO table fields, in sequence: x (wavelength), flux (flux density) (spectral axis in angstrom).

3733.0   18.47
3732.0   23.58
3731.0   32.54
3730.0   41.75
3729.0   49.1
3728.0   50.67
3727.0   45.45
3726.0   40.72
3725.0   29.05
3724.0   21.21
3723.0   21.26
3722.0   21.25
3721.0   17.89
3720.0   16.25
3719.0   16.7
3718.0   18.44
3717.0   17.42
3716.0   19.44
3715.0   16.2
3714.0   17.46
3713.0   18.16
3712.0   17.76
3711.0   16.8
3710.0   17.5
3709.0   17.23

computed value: 16.2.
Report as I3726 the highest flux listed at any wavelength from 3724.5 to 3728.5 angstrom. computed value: 50.67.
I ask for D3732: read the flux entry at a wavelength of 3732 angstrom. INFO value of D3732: 23.58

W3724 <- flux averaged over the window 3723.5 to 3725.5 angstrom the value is 25.1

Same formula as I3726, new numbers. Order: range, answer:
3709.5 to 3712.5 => 17.76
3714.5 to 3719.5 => 19.44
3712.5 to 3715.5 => 18.16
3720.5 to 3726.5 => 40.72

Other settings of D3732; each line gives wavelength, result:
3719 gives 16.7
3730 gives 41.75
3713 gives 18.16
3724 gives 21.21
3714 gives 17.46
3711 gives 16.8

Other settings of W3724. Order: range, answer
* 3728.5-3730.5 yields 45.4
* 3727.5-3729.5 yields 49.9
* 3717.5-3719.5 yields 17.6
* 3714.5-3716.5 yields 17.8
